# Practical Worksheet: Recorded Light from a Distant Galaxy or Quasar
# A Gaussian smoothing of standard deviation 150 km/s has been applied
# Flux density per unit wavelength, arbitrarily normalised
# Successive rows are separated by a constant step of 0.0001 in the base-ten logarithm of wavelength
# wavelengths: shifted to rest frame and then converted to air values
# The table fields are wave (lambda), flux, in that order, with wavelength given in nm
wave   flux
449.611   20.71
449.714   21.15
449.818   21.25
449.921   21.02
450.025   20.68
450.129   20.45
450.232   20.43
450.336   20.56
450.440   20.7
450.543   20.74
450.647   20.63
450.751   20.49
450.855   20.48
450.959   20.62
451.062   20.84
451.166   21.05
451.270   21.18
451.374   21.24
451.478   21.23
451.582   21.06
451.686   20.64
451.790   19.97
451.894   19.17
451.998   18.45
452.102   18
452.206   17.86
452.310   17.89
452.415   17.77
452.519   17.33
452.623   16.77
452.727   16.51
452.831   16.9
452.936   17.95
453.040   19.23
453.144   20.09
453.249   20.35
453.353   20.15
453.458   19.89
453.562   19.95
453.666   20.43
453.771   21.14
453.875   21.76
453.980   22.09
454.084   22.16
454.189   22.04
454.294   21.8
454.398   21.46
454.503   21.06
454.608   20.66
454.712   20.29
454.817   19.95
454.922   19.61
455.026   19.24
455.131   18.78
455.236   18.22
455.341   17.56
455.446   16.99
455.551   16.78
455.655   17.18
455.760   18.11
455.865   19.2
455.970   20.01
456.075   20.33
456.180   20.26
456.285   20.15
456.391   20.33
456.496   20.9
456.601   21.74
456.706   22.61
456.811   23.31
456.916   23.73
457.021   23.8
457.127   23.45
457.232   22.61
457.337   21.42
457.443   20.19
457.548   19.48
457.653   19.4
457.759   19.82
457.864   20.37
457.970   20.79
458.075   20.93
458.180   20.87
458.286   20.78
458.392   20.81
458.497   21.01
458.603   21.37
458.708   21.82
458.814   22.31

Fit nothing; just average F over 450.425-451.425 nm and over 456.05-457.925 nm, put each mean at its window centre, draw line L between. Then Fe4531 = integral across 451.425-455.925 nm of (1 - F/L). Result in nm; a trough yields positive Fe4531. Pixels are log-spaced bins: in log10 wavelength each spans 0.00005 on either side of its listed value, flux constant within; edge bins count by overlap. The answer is 0.354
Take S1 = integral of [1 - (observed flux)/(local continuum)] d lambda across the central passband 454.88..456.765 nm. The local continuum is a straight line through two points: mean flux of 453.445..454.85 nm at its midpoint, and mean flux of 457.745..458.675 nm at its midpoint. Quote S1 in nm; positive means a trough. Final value 0.15 nm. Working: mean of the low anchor 21.1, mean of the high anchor 20.8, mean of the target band 19.4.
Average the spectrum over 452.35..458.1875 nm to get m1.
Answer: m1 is 20.1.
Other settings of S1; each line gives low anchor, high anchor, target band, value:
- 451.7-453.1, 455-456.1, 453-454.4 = -0.209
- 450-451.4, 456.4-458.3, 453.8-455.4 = 0.053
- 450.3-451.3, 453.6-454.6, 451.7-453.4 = 0.216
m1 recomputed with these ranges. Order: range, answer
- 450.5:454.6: 20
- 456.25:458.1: 21.4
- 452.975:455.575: 20.1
